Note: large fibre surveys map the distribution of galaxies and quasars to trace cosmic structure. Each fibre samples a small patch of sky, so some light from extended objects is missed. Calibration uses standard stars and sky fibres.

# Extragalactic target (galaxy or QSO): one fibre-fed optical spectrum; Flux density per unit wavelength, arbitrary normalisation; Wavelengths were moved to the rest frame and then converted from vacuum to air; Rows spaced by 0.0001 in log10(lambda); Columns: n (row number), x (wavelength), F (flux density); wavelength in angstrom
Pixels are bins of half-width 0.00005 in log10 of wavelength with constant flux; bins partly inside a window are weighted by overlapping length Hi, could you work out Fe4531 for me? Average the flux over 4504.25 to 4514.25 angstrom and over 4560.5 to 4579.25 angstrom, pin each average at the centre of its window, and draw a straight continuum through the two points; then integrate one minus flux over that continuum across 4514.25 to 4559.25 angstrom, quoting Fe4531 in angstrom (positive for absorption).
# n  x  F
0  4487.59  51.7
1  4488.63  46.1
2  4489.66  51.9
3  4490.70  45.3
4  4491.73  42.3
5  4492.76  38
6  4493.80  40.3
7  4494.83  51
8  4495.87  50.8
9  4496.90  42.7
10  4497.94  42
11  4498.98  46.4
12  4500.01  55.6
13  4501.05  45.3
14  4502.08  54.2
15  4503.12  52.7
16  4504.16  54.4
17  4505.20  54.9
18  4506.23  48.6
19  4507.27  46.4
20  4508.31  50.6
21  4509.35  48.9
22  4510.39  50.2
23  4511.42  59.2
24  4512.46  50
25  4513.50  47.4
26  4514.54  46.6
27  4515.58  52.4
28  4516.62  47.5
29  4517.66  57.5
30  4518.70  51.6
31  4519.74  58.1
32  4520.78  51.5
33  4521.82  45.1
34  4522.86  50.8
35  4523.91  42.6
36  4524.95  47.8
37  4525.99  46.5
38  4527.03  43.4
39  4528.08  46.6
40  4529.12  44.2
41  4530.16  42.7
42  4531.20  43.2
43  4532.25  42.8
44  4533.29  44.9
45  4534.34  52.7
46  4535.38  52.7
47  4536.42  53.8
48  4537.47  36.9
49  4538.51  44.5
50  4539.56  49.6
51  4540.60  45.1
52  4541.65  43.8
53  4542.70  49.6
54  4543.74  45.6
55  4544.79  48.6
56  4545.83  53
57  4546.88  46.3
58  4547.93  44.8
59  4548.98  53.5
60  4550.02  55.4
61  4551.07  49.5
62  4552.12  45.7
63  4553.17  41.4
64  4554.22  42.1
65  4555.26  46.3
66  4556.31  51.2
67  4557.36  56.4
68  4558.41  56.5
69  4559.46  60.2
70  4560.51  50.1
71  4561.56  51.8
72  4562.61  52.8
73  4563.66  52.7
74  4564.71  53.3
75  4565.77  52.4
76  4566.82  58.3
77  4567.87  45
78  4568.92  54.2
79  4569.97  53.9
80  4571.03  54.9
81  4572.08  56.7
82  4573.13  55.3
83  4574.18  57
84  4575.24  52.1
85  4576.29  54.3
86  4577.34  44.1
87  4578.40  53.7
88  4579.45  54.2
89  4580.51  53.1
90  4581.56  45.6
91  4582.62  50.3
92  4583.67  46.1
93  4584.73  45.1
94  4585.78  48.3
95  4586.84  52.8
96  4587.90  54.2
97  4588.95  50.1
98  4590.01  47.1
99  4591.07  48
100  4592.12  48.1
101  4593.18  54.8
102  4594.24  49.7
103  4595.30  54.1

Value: 3.08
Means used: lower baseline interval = 50.8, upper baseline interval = 53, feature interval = 48.3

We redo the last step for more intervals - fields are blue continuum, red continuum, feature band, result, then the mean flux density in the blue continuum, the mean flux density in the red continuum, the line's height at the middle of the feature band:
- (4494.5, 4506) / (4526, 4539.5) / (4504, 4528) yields -1.0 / 49.9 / 45.9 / 48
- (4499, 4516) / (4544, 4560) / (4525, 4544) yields 1.6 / 51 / 50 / 50.4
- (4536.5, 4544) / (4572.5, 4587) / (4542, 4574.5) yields -2.3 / 45.5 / 50.9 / 47.9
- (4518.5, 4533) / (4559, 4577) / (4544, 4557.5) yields 0.6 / 46.8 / 53.7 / 50.9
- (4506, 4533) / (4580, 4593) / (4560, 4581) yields -1.7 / 48.5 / 49.2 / 49.1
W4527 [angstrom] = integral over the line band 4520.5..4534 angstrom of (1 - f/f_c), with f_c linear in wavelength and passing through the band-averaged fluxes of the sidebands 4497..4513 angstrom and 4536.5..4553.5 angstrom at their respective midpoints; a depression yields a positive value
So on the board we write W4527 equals 0.9 angstrom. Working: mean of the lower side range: 50.4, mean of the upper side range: 47.3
